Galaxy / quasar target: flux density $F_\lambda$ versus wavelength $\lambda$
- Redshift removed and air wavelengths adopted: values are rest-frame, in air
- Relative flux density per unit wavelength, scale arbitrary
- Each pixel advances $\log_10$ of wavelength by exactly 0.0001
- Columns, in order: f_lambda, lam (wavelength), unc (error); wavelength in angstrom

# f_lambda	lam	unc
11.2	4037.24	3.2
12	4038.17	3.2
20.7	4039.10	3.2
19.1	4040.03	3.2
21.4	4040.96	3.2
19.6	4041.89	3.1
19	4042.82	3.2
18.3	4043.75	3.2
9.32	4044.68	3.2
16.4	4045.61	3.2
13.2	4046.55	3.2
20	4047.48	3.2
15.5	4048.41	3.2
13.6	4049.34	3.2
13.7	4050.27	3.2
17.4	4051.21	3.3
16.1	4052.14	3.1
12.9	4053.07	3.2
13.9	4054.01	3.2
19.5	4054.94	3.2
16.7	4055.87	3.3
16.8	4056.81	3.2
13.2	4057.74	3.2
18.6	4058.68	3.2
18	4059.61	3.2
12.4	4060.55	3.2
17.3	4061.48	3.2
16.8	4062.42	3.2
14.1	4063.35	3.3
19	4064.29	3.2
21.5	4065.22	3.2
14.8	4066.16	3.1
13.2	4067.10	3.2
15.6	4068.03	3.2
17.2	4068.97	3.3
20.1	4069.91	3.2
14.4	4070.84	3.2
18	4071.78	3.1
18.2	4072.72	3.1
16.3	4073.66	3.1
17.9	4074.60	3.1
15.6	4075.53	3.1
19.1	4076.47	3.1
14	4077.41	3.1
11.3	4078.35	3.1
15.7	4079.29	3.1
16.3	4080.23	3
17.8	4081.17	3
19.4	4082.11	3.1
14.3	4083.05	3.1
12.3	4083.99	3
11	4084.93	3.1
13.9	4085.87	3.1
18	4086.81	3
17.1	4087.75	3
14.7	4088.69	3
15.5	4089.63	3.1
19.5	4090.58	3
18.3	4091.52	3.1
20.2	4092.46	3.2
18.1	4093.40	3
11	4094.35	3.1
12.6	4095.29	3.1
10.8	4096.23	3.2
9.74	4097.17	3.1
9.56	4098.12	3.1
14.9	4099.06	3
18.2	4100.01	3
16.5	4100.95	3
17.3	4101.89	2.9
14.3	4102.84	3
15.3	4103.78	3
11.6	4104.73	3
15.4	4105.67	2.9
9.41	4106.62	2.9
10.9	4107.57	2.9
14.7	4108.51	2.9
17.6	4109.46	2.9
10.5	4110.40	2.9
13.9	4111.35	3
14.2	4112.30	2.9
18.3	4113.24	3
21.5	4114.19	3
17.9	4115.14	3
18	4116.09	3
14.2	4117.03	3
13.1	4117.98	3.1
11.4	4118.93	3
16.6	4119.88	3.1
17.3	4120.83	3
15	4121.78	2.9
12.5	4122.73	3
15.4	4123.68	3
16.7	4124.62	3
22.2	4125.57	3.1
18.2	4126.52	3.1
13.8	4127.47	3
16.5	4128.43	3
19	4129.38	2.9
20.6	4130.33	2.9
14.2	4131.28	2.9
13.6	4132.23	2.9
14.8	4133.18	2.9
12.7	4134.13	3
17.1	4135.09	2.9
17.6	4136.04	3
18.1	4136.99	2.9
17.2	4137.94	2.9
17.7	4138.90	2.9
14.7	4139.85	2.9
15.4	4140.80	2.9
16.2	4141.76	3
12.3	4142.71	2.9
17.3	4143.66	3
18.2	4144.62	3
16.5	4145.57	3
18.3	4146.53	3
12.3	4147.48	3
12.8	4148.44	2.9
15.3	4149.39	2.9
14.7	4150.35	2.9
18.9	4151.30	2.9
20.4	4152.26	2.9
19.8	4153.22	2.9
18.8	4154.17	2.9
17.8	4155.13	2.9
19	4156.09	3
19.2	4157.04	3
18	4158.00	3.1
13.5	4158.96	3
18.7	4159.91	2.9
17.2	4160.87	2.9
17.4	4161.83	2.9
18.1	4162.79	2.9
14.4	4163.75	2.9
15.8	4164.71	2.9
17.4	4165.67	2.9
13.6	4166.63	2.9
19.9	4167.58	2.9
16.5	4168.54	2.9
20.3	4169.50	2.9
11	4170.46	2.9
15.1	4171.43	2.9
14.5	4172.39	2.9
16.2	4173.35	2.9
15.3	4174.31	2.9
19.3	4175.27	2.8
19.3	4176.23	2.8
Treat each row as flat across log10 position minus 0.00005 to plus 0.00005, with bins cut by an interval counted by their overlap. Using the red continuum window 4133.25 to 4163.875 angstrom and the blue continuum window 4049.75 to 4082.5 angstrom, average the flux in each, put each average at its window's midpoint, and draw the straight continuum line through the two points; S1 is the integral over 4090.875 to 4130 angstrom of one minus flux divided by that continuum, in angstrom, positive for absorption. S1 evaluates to 3.2 angstrom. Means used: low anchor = 16.4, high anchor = 16.7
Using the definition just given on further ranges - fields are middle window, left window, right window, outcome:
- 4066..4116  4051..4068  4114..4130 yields 2.8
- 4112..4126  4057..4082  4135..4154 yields 0.2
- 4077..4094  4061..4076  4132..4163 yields 0.9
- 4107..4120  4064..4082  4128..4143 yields 1.0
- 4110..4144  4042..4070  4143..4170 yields 1.7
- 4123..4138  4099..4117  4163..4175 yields -1.1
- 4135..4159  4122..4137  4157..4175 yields -0.7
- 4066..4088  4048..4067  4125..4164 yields 0.4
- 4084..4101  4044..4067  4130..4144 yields 1.1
